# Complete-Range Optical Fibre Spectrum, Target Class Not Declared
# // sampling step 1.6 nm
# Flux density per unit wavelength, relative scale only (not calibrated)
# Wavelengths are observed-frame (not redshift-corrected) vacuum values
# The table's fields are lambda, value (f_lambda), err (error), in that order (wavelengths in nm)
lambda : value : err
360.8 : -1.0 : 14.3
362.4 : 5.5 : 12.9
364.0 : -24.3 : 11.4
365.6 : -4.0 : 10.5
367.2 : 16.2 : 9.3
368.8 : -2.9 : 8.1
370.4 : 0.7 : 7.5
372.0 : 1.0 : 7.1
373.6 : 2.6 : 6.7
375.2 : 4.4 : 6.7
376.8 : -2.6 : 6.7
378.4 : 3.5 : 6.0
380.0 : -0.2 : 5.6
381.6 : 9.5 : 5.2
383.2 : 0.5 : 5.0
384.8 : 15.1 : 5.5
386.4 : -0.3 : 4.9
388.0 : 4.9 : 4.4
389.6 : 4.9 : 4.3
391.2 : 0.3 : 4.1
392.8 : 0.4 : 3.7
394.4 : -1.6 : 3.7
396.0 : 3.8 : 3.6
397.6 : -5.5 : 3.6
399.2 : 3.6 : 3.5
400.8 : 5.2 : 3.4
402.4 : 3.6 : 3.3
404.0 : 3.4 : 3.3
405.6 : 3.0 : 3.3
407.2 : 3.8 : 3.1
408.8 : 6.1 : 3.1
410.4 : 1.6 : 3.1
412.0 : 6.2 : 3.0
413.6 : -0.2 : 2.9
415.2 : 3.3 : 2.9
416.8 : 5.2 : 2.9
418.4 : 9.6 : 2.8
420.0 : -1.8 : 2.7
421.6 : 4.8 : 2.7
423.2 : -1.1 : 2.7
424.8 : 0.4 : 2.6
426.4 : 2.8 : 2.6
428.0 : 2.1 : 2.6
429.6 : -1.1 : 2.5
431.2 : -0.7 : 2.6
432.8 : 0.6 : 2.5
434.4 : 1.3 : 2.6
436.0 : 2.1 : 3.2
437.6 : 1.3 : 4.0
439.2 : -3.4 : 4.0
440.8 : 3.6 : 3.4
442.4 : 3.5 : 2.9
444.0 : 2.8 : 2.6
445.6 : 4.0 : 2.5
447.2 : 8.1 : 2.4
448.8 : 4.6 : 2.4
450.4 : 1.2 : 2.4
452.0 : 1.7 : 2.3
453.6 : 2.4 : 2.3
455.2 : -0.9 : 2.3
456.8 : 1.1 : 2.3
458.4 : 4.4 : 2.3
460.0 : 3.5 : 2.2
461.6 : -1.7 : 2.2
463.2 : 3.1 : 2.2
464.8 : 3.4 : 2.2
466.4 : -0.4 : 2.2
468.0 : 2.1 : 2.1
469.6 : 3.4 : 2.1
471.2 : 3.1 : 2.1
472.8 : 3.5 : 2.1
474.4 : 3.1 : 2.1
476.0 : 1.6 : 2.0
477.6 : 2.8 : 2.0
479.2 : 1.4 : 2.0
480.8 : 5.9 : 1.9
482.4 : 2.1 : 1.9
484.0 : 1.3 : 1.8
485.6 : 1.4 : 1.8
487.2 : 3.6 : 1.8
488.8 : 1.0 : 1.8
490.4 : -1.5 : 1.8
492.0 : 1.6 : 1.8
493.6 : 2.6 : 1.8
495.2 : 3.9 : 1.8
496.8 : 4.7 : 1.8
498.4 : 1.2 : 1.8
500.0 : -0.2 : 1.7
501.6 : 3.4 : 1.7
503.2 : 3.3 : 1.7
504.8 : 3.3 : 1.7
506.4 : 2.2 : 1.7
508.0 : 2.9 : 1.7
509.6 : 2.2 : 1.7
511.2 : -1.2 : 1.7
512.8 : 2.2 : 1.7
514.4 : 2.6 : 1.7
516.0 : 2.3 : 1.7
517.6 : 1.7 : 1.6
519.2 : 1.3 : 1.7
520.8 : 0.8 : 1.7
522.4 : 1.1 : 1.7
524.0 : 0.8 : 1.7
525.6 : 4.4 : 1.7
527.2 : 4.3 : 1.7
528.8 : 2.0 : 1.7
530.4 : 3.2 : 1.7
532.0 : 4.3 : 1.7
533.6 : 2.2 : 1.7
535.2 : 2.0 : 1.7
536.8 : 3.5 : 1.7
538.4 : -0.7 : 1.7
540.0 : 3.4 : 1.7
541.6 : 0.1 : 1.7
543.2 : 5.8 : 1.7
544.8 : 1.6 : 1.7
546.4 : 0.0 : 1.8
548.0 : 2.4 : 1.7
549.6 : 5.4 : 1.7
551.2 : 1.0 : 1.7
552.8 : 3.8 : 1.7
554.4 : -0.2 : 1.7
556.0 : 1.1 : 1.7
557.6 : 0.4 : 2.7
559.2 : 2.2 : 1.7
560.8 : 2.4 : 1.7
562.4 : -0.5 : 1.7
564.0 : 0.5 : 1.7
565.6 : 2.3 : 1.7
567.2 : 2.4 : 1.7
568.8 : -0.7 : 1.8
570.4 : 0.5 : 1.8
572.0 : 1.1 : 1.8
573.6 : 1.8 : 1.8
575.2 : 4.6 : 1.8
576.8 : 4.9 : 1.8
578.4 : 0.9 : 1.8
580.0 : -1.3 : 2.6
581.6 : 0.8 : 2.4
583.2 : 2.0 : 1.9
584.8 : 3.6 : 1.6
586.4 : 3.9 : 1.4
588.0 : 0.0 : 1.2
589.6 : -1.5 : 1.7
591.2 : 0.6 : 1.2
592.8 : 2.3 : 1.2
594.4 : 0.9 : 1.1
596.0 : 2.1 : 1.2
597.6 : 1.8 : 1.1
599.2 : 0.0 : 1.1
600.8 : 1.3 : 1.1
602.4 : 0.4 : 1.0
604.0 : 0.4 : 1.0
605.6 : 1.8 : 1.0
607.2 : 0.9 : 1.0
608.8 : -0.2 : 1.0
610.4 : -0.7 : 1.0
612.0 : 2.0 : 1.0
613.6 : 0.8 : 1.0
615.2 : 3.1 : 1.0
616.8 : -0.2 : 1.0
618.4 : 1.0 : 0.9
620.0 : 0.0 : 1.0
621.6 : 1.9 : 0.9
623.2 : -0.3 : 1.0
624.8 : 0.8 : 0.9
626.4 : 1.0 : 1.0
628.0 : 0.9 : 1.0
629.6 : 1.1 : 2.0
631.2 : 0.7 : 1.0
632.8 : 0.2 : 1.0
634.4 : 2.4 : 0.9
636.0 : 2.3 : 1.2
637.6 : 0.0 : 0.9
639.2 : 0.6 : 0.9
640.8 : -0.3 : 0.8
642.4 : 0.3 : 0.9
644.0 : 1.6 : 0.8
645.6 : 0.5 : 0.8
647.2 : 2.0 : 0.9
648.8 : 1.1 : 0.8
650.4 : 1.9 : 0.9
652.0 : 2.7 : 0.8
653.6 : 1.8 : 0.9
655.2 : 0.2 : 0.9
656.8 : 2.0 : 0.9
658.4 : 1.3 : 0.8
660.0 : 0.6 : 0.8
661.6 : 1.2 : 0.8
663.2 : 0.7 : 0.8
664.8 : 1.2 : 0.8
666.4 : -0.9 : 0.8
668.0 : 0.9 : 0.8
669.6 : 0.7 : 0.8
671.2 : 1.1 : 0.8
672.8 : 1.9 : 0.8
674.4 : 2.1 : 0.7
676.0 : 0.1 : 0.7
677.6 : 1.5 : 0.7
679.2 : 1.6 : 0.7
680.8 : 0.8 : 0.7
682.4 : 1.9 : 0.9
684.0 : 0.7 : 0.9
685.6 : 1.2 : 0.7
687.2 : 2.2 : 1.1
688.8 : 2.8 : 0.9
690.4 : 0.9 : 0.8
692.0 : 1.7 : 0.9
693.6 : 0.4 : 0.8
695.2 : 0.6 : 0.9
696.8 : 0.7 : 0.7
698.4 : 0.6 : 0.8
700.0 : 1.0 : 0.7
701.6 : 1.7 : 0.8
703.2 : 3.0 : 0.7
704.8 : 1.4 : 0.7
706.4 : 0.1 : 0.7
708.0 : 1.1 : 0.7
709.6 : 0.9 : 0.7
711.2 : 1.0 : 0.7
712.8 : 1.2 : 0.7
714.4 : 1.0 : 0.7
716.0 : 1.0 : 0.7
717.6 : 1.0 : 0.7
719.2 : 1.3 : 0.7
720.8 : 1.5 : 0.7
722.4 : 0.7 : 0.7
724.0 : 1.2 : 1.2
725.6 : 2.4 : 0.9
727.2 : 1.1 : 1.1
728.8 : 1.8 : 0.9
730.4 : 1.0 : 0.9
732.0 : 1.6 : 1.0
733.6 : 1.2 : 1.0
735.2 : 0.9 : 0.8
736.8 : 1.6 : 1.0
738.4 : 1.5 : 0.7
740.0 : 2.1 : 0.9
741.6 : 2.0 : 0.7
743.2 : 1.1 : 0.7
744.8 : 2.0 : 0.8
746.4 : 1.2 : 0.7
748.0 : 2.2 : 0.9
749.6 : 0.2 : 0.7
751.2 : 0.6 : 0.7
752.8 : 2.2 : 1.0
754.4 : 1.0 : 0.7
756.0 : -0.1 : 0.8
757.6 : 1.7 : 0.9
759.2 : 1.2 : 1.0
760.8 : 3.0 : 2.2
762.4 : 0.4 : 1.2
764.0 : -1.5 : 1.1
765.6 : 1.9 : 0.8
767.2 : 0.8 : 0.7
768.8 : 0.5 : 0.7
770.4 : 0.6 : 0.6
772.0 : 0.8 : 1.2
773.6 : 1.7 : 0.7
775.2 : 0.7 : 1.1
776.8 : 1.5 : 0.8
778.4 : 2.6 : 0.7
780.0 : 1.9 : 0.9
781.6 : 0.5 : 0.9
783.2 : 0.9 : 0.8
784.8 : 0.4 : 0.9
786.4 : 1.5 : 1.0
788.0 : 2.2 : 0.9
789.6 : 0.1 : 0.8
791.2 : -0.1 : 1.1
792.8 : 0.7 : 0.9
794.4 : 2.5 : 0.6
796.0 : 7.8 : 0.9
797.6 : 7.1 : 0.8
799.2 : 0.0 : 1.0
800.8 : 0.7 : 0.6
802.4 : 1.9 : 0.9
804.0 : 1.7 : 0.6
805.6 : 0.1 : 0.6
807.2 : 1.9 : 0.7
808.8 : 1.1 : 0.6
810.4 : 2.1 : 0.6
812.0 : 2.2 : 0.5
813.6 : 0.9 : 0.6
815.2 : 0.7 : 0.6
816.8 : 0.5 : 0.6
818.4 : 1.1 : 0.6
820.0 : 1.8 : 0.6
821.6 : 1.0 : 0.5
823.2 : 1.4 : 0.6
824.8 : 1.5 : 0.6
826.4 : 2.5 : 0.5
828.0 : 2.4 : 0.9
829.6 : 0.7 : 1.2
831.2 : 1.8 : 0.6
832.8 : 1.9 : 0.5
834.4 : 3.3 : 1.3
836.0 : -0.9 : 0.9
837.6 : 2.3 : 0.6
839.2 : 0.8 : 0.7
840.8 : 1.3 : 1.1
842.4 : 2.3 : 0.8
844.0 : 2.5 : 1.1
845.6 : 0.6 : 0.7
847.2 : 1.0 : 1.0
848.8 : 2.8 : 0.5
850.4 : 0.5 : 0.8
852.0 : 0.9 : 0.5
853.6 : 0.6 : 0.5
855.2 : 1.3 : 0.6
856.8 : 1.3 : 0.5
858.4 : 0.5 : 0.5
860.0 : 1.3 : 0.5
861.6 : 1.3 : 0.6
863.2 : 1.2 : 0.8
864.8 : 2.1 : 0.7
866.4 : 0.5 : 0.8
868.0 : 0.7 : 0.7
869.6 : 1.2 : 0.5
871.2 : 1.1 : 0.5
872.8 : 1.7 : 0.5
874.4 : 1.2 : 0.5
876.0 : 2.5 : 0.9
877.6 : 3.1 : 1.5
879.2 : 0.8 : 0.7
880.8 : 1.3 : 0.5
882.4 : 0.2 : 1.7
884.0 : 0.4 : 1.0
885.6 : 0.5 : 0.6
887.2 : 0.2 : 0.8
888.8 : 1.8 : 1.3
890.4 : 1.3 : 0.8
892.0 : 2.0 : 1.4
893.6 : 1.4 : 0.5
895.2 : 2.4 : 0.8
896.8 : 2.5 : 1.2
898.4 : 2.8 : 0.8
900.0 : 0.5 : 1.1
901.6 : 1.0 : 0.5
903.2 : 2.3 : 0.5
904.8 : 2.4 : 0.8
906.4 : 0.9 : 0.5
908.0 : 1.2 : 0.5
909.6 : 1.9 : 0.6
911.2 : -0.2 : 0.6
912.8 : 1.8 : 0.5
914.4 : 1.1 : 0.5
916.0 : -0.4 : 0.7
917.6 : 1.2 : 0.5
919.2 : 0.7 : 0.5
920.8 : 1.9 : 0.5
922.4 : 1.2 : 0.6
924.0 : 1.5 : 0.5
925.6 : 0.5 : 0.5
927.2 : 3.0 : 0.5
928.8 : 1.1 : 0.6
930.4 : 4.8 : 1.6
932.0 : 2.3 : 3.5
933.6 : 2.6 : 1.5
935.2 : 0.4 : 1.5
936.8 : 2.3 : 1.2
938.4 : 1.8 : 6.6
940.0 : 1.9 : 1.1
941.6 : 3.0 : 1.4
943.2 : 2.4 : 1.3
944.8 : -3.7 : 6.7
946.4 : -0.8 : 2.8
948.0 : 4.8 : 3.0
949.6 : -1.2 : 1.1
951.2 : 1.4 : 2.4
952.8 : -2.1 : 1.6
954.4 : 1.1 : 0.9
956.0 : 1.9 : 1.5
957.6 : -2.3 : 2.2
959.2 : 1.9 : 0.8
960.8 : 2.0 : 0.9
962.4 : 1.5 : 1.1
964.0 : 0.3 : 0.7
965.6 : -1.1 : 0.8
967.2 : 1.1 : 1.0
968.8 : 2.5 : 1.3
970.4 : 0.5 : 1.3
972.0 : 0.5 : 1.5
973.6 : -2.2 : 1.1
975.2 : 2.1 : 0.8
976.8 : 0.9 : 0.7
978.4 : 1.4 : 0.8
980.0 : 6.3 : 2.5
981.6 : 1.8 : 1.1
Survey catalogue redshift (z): 1.137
